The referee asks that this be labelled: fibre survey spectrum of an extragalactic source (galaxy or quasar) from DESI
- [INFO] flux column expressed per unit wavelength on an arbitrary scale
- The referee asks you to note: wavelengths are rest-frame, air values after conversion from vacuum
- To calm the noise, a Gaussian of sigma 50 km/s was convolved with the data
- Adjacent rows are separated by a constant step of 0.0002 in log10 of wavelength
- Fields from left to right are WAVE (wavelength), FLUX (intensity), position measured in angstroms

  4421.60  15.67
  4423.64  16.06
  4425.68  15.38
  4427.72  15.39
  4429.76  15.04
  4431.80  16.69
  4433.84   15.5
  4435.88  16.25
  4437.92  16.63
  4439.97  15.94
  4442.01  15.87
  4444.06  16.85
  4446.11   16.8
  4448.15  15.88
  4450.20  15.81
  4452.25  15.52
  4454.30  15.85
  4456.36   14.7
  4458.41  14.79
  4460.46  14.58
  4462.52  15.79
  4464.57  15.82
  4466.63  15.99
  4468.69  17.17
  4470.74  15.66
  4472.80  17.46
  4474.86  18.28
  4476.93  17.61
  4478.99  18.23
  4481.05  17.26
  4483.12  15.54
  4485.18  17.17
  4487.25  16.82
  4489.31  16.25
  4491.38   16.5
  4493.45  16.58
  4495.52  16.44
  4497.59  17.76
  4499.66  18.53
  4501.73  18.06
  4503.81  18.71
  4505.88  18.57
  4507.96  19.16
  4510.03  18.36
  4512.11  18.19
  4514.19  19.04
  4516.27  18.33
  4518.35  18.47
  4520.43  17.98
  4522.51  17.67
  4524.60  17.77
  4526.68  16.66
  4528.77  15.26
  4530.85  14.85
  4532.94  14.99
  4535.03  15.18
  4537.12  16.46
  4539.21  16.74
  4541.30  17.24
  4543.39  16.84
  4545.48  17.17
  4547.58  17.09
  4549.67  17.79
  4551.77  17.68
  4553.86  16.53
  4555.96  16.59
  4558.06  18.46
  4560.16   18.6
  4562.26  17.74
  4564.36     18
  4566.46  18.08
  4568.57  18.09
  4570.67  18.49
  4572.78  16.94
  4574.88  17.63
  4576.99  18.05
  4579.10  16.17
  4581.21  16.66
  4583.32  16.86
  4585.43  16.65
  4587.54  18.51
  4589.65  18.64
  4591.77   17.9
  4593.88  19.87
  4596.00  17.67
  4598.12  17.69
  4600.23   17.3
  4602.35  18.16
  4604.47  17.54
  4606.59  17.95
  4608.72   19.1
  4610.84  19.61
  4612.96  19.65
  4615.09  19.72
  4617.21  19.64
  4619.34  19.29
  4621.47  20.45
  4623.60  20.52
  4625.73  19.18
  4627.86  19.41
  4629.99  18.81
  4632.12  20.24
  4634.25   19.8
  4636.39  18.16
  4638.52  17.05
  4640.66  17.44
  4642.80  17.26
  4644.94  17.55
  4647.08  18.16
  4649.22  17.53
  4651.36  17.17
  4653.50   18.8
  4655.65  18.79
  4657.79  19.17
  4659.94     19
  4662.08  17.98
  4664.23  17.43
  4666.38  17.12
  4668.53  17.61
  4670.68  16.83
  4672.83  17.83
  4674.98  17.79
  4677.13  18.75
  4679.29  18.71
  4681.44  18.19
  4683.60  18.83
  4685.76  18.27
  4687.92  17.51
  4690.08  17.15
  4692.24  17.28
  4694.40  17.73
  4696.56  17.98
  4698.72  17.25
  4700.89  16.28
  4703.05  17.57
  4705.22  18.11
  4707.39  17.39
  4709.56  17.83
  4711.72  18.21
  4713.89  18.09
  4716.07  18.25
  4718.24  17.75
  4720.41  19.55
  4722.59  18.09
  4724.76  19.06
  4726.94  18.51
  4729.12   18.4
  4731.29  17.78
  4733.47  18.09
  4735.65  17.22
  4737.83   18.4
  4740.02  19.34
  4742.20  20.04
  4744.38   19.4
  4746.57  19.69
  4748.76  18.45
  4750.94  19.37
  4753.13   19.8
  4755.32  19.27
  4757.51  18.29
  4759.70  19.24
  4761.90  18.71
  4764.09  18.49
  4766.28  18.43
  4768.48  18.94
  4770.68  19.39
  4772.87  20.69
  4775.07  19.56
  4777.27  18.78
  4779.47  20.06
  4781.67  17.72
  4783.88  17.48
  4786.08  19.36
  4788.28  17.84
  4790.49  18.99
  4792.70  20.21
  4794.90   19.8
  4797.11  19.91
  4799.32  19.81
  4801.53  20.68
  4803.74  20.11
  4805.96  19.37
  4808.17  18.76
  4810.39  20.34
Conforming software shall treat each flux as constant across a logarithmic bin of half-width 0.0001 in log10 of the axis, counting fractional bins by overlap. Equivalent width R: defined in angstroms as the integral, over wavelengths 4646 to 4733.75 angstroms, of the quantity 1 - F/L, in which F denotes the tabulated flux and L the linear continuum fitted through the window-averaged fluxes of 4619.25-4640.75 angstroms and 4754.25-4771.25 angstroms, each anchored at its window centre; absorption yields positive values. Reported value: 4.7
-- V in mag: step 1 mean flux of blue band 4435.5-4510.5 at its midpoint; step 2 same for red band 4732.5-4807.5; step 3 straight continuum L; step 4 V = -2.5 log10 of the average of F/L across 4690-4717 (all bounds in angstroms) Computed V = 0.06 mag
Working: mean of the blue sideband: 16.7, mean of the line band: 17.6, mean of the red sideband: 19.1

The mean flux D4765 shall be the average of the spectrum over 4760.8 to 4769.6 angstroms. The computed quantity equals 18.6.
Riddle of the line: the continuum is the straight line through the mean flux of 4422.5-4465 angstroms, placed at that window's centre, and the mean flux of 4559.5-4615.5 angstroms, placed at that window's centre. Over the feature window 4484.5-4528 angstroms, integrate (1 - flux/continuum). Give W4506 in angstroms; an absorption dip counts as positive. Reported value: -2.60 angstroms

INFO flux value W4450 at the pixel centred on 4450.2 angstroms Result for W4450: 15.81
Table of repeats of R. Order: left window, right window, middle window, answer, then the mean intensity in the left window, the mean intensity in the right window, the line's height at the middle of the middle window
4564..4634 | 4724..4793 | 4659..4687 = 0.96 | 18.5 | 18.9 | 18.7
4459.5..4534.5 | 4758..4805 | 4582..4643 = -2.18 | 17.1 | 19.2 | 18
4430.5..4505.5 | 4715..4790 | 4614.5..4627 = -1.43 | 16.6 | 18.8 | 17.8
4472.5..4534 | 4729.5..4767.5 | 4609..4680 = -1.34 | 17.4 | 18.8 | 18.2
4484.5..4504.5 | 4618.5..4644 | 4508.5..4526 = -0.68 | 17.3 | 19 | 17.5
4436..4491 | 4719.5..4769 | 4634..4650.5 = 0.13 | 16.3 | 18.8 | 17.9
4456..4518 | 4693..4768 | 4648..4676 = 0.21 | 17.2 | 18.4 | 18.1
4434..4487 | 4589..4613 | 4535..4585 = 1.21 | 16.3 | 18.4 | 17.8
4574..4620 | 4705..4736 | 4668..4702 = 0.81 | 18.2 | 18.2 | 18.2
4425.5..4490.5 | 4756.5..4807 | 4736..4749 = -0.21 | 16.2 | 19.2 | 18.8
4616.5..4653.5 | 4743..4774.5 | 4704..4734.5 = 1.27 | 18.7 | 19.2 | 19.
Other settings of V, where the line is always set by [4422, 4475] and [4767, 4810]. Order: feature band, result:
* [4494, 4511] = -0.10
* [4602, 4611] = -0.05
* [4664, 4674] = 0.05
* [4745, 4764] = 0.00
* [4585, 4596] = -0.06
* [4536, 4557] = -0.01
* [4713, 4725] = 0.01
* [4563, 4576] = -0.04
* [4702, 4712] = 0.04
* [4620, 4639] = -0.09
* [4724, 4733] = 0.02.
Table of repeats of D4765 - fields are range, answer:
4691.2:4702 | 17.3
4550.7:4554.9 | 17.1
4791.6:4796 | 20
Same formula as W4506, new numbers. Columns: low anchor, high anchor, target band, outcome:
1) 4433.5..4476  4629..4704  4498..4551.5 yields -2.3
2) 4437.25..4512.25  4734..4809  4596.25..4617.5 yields -0.9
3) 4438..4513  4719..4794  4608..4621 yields -1.3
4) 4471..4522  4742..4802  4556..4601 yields 0.9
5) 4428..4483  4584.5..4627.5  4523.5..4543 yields 1.5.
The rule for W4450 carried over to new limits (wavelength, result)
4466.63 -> 15.99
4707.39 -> 17.39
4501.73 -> 18.06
